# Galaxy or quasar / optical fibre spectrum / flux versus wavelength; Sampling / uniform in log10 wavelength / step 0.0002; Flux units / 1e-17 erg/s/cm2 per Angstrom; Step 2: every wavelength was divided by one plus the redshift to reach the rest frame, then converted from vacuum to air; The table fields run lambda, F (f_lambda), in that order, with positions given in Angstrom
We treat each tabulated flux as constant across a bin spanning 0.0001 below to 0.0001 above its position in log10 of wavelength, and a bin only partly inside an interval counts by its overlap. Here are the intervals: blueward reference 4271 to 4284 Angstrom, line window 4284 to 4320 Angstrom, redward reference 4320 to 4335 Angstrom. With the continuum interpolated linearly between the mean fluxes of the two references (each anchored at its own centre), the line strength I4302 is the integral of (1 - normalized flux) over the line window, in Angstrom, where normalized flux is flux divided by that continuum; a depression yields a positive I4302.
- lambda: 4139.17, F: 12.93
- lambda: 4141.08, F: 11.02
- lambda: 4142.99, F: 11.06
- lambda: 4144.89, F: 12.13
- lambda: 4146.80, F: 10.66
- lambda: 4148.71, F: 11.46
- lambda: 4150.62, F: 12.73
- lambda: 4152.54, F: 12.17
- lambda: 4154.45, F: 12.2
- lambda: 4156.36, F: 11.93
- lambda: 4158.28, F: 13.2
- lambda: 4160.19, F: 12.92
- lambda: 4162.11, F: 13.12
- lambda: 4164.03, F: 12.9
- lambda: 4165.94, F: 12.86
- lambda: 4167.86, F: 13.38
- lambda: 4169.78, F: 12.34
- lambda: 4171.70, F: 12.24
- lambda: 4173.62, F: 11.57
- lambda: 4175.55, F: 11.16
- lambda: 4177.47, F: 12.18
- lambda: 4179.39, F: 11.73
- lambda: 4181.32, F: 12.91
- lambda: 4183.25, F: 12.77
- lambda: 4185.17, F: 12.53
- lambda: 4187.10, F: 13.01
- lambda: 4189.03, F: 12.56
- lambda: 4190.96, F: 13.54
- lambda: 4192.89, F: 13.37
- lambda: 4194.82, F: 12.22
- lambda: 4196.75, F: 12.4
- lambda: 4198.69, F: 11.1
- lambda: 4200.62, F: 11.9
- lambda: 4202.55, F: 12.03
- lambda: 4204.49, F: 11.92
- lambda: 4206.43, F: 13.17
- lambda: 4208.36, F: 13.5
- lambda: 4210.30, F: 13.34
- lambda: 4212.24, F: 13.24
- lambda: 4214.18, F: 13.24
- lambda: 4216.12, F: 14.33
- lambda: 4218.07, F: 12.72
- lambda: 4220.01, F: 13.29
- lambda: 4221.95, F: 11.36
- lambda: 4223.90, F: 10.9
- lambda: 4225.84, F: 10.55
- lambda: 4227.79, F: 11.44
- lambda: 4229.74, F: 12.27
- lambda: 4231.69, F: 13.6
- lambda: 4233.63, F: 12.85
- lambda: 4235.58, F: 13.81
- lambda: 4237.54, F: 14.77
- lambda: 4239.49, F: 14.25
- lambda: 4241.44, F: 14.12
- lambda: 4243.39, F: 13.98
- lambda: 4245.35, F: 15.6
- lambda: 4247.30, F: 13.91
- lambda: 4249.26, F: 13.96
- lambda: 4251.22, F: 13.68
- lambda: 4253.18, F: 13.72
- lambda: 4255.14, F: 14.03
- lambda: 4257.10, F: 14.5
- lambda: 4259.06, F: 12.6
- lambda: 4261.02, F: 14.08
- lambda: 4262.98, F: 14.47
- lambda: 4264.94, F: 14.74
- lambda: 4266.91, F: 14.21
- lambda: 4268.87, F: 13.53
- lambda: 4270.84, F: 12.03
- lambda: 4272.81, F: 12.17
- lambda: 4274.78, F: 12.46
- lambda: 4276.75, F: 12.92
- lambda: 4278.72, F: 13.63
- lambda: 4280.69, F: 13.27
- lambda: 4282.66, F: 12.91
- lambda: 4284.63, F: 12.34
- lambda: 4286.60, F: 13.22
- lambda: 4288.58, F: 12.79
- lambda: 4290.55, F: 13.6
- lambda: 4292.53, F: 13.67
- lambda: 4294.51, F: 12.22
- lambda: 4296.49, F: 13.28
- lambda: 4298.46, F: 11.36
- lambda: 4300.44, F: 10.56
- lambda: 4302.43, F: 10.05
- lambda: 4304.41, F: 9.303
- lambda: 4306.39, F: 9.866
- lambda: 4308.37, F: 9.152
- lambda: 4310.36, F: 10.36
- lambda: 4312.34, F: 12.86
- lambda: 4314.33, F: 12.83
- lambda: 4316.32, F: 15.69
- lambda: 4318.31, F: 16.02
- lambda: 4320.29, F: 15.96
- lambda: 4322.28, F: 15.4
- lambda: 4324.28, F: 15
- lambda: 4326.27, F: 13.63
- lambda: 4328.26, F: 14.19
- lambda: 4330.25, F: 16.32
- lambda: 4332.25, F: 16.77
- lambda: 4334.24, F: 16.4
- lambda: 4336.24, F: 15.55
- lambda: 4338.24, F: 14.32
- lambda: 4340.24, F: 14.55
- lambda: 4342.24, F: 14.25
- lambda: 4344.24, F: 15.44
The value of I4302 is 4.7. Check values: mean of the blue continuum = 12.8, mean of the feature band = 12.3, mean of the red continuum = 15.4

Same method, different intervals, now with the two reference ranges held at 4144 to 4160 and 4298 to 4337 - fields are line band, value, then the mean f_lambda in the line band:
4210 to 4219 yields -0.6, 13.4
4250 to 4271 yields -1.5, 13.9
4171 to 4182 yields 0.3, 11.9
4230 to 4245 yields -1.3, 13.9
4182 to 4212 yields -0.5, 12.6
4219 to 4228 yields 0.8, 11.5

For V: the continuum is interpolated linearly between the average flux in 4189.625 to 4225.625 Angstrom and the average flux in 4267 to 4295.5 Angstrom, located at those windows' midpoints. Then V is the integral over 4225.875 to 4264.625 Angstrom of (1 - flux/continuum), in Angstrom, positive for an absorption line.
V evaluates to -2.8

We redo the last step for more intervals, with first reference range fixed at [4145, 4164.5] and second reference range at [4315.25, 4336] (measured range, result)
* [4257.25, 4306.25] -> 6.59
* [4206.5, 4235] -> 1.88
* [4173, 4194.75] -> 0.62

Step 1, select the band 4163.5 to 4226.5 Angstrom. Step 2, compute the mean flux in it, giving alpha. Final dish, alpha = 12.5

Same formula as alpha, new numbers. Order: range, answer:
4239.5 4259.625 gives 14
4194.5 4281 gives 13.2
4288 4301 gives 12.6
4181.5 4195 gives 12.9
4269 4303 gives 12.6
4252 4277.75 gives 13.5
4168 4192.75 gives 12.4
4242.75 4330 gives 13.2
